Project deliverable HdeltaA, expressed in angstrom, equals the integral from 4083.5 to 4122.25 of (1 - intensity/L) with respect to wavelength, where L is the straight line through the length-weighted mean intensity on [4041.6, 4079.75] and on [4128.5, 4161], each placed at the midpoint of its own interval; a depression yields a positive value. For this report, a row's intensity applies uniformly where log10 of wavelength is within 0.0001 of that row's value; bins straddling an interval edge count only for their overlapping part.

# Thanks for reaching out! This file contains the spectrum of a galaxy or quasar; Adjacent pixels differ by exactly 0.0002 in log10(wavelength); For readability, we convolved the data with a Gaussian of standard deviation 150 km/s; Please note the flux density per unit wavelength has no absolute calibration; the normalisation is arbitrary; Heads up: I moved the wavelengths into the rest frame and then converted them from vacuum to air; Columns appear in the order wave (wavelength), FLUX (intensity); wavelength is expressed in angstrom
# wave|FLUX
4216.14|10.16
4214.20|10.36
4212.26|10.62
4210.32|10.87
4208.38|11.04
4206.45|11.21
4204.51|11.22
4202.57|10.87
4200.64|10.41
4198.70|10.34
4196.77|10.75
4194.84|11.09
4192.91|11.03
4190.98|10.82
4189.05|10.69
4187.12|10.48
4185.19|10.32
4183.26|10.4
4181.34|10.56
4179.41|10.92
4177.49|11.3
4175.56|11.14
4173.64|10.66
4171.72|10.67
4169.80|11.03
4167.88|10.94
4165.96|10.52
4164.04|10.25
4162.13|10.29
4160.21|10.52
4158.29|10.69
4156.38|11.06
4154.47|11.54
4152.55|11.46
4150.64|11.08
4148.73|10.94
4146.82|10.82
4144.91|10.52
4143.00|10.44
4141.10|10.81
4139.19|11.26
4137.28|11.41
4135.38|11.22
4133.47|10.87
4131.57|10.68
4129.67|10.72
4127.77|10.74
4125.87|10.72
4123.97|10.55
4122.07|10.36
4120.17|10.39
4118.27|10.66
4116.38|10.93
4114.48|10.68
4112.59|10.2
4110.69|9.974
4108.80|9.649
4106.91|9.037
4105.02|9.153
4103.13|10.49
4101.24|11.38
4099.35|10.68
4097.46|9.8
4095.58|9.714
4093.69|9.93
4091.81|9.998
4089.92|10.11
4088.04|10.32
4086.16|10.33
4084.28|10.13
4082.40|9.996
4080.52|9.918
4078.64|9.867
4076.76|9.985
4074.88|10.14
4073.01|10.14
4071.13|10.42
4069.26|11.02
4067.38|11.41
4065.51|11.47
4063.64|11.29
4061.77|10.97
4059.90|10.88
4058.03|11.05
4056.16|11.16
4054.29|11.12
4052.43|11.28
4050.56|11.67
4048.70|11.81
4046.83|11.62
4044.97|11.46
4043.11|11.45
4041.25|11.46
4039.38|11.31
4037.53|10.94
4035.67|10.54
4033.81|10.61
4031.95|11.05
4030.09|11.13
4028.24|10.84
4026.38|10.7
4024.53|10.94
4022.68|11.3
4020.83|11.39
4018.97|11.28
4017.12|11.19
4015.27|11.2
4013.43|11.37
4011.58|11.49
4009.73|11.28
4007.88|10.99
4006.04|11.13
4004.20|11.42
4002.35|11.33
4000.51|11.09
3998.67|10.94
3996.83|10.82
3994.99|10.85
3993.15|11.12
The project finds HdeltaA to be 2.8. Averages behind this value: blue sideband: 11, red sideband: 10.9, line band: 10.2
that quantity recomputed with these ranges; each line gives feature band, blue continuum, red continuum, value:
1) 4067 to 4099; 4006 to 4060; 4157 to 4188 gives 2.4 angstrom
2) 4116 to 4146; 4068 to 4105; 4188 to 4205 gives -0.9 angstrom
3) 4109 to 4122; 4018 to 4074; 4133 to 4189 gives 0.6 angstrom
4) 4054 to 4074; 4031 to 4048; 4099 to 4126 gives -0.2 angstrom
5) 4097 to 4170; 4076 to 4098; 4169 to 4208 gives -1.8 angstrom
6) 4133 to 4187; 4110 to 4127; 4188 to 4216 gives -1.0 angstrom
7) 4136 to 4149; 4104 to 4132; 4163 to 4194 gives -0.5 angstrom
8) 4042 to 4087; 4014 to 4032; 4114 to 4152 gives 0.6 angstrom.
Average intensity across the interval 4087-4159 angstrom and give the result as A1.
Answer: 10.6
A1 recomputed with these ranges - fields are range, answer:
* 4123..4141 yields 10.9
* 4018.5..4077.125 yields 11.1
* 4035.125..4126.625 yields 10.6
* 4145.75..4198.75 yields 10.8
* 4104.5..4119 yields 10.1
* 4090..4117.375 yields 10.1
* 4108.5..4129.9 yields 10.5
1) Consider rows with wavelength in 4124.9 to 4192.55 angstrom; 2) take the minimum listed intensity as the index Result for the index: 10.25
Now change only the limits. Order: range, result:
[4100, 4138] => 9.037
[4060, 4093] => 9.867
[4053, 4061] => 10.88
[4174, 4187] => 10.32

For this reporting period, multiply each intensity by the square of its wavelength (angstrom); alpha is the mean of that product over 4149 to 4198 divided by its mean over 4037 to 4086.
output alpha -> 1.05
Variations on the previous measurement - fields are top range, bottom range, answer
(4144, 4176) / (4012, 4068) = 1.03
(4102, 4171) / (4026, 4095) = 1.02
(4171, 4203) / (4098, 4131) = 1.07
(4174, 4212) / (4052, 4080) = 1.07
